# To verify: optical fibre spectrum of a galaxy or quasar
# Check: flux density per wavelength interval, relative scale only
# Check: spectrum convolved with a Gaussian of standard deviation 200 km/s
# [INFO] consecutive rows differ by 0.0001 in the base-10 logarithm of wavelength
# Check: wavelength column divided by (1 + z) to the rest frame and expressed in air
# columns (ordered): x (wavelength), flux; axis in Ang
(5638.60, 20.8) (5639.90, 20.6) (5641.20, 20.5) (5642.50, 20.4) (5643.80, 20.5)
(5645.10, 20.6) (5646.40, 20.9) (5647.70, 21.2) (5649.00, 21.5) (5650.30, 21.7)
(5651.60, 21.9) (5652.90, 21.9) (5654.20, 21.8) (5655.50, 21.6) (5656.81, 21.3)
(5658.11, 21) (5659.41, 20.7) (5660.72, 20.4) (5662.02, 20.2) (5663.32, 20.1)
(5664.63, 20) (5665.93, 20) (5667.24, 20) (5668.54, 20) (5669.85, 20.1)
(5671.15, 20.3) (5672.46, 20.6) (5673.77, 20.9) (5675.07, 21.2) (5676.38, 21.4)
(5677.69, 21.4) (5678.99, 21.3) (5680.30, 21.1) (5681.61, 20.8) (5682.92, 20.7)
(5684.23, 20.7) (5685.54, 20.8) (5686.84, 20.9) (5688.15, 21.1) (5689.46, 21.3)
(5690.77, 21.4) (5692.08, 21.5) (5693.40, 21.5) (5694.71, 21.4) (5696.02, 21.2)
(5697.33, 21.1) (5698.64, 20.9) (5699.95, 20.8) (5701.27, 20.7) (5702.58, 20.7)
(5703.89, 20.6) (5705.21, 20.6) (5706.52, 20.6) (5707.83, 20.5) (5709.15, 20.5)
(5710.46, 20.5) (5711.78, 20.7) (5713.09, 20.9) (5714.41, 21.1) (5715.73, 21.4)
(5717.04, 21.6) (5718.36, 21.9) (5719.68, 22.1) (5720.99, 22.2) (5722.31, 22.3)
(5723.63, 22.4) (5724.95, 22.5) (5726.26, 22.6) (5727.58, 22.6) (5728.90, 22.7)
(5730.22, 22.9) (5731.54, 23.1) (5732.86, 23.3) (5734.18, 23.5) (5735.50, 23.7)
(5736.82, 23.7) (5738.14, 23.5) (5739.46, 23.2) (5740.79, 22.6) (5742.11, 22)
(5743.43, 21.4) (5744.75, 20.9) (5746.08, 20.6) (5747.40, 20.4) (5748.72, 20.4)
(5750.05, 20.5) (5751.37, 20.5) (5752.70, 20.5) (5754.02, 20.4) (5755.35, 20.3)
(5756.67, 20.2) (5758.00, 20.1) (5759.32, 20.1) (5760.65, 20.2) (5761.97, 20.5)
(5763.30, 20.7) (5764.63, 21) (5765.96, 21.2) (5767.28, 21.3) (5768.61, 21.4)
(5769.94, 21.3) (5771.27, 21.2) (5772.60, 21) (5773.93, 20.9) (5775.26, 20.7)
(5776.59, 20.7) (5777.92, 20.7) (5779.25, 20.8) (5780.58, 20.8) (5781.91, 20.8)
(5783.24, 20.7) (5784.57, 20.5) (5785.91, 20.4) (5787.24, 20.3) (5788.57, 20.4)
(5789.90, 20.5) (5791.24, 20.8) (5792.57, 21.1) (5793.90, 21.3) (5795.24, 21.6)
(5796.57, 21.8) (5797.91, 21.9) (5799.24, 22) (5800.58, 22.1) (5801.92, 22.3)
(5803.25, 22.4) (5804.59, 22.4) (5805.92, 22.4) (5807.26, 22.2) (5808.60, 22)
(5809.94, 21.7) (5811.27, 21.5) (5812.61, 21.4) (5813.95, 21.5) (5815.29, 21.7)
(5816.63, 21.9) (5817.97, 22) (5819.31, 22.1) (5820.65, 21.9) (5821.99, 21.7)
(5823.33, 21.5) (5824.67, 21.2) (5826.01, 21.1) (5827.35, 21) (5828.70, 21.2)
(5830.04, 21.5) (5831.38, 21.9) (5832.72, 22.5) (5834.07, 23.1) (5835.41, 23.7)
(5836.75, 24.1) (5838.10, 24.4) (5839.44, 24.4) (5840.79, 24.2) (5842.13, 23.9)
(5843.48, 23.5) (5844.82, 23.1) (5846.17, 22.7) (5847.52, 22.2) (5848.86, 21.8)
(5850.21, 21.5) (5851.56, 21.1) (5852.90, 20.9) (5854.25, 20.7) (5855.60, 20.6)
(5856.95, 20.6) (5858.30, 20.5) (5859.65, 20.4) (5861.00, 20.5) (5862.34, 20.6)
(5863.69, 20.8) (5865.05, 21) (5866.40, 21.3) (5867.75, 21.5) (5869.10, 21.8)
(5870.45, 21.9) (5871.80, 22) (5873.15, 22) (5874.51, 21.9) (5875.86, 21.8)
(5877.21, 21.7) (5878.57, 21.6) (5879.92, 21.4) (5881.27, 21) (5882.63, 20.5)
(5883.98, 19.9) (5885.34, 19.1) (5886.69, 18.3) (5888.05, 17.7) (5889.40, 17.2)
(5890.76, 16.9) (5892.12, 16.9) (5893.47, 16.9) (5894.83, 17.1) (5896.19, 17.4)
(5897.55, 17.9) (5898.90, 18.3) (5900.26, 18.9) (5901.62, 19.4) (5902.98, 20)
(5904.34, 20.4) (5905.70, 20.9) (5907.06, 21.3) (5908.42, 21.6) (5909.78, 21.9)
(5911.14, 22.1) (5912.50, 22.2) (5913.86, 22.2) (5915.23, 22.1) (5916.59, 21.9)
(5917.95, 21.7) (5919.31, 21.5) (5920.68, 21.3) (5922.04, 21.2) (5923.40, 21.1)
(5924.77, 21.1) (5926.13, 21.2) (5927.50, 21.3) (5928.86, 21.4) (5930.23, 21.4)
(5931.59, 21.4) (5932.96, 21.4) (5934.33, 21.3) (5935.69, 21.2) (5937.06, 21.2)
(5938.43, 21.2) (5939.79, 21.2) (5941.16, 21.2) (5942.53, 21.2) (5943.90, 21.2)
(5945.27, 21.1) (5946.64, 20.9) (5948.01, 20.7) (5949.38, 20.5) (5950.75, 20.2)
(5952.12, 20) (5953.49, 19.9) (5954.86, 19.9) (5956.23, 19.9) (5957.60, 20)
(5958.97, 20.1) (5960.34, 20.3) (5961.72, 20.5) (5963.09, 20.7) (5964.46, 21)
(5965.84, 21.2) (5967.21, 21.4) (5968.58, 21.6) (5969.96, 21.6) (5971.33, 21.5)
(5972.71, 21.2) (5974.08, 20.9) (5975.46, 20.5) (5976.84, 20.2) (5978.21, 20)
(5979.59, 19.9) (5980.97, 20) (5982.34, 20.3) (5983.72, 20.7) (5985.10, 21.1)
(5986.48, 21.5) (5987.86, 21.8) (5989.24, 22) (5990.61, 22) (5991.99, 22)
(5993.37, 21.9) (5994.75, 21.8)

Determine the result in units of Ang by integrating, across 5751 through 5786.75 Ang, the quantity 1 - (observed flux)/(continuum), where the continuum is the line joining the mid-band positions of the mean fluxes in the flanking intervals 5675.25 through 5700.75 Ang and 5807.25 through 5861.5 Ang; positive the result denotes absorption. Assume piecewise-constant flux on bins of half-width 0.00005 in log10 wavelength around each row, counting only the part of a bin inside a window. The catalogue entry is 1.5 Ang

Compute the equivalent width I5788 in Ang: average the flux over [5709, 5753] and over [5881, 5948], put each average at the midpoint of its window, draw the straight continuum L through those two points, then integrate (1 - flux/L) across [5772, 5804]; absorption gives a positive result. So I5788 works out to 0.5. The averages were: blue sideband 21.9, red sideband 20.4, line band 21.1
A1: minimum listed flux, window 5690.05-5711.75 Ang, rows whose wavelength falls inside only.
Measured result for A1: 20.5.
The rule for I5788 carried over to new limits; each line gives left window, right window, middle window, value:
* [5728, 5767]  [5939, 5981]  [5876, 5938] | 1.61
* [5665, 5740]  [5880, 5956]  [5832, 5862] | -2.25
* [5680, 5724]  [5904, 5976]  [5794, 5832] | -1.19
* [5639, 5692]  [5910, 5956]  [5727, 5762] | -1.12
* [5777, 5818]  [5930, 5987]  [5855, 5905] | 2.74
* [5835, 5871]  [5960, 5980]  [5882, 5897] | 2.53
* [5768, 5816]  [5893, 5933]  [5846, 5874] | -0.42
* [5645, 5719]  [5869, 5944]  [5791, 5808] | -0.95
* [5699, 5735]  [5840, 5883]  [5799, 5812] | -0.28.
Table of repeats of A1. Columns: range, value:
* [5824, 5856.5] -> 20.6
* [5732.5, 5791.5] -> 20.1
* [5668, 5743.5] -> 20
